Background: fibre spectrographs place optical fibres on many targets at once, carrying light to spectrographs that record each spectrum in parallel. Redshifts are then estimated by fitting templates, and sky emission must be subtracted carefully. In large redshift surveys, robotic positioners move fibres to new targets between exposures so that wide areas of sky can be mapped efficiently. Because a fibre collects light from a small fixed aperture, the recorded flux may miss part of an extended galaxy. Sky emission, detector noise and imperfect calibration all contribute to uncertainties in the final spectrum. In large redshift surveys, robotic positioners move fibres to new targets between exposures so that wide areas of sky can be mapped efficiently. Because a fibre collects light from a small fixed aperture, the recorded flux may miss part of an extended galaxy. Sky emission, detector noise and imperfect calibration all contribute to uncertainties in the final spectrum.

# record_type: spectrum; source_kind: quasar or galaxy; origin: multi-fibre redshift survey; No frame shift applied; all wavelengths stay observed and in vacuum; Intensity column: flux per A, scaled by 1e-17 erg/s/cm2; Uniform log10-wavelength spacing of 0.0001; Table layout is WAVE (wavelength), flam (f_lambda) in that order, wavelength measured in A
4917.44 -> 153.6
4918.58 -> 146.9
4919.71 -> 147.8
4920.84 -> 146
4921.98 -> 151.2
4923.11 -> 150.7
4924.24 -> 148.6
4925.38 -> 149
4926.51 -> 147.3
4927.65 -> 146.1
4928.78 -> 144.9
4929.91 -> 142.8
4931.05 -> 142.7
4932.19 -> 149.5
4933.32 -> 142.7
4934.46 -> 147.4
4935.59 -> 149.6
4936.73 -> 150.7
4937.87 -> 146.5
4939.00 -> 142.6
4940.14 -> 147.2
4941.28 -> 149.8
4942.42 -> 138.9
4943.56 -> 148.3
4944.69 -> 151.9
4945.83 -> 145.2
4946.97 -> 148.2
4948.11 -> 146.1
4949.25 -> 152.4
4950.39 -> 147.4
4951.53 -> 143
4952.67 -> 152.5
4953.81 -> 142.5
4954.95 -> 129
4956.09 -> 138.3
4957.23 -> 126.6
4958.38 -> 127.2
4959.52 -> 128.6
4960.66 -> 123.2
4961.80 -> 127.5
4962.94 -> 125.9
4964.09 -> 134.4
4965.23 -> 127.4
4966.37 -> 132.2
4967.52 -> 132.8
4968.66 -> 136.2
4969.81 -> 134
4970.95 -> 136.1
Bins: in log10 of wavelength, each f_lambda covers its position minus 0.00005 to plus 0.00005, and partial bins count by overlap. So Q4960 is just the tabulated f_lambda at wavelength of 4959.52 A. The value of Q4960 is 128.6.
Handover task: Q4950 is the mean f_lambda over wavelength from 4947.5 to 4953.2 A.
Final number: 148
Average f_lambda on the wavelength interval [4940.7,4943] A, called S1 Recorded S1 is 144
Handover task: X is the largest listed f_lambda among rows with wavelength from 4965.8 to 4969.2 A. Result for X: 136.2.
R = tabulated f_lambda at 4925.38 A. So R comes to 149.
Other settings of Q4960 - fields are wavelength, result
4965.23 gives 127.4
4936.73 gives 150.7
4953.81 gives 142.5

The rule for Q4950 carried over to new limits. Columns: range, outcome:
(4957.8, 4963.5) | 126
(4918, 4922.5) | 148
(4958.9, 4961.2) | 126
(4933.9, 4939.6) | 147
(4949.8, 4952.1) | 145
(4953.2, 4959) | 133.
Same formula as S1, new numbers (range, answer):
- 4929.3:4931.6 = 143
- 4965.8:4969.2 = 134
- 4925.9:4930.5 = 145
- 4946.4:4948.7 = 147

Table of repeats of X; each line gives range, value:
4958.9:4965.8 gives 134.4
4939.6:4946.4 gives 151.9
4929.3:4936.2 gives 149.6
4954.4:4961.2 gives 138.3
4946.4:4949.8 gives 152.4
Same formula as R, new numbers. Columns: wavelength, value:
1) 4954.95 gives 129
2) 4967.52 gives 132.8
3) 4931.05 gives 142.7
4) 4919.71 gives 147.8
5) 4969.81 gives 134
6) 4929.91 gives 142.8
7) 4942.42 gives 138.9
